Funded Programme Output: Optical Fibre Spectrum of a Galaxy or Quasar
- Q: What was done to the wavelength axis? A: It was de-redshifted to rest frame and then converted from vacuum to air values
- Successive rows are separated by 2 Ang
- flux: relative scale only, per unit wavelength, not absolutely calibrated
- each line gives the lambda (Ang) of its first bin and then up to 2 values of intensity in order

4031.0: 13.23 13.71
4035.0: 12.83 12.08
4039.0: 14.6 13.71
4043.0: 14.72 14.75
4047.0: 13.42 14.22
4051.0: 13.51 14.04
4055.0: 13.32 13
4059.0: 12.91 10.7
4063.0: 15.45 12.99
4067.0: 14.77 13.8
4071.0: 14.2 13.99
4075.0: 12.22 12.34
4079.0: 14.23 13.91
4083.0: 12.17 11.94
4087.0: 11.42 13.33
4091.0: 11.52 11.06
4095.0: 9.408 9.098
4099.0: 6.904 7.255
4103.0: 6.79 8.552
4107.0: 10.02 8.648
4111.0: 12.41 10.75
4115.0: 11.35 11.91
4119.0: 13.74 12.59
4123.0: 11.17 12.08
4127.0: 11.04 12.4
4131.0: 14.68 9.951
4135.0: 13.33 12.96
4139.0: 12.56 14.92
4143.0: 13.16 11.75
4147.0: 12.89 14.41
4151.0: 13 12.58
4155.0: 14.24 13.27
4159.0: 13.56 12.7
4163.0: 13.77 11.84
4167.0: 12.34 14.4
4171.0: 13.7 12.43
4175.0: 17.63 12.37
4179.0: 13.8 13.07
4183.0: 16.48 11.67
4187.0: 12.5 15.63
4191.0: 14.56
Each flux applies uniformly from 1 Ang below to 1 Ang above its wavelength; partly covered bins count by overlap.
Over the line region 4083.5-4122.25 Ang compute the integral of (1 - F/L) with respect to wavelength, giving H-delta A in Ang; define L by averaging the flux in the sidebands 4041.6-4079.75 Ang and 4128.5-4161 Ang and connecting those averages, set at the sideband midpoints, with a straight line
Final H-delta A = 8.3 Ang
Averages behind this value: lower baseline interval 13.6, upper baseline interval 13.1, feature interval 10.5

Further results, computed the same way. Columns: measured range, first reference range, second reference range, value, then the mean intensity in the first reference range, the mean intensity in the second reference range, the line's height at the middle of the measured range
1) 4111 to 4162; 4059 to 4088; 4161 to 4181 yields 2.71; 13.1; 13.5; 13.4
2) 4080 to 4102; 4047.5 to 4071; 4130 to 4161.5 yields 4.38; 13.5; 13.1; 13.4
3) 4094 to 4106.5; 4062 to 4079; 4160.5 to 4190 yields 5.14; 13.8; 13.6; 13.7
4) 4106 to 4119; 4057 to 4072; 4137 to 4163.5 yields 2.24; 13.5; 13.3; 13.4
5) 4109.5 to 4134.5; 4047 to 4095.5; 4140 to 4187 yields 2.41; 13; 13.5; 13.2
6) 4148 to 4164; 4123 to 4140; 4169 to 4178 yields -0.13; 12.3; 14.1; 13.3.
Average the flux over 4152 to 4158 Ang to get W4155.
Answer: 13.4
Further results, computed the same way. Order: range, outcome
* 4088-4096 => 11.3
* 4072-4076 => 13.1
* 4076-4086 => 12.9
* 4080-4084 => 13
